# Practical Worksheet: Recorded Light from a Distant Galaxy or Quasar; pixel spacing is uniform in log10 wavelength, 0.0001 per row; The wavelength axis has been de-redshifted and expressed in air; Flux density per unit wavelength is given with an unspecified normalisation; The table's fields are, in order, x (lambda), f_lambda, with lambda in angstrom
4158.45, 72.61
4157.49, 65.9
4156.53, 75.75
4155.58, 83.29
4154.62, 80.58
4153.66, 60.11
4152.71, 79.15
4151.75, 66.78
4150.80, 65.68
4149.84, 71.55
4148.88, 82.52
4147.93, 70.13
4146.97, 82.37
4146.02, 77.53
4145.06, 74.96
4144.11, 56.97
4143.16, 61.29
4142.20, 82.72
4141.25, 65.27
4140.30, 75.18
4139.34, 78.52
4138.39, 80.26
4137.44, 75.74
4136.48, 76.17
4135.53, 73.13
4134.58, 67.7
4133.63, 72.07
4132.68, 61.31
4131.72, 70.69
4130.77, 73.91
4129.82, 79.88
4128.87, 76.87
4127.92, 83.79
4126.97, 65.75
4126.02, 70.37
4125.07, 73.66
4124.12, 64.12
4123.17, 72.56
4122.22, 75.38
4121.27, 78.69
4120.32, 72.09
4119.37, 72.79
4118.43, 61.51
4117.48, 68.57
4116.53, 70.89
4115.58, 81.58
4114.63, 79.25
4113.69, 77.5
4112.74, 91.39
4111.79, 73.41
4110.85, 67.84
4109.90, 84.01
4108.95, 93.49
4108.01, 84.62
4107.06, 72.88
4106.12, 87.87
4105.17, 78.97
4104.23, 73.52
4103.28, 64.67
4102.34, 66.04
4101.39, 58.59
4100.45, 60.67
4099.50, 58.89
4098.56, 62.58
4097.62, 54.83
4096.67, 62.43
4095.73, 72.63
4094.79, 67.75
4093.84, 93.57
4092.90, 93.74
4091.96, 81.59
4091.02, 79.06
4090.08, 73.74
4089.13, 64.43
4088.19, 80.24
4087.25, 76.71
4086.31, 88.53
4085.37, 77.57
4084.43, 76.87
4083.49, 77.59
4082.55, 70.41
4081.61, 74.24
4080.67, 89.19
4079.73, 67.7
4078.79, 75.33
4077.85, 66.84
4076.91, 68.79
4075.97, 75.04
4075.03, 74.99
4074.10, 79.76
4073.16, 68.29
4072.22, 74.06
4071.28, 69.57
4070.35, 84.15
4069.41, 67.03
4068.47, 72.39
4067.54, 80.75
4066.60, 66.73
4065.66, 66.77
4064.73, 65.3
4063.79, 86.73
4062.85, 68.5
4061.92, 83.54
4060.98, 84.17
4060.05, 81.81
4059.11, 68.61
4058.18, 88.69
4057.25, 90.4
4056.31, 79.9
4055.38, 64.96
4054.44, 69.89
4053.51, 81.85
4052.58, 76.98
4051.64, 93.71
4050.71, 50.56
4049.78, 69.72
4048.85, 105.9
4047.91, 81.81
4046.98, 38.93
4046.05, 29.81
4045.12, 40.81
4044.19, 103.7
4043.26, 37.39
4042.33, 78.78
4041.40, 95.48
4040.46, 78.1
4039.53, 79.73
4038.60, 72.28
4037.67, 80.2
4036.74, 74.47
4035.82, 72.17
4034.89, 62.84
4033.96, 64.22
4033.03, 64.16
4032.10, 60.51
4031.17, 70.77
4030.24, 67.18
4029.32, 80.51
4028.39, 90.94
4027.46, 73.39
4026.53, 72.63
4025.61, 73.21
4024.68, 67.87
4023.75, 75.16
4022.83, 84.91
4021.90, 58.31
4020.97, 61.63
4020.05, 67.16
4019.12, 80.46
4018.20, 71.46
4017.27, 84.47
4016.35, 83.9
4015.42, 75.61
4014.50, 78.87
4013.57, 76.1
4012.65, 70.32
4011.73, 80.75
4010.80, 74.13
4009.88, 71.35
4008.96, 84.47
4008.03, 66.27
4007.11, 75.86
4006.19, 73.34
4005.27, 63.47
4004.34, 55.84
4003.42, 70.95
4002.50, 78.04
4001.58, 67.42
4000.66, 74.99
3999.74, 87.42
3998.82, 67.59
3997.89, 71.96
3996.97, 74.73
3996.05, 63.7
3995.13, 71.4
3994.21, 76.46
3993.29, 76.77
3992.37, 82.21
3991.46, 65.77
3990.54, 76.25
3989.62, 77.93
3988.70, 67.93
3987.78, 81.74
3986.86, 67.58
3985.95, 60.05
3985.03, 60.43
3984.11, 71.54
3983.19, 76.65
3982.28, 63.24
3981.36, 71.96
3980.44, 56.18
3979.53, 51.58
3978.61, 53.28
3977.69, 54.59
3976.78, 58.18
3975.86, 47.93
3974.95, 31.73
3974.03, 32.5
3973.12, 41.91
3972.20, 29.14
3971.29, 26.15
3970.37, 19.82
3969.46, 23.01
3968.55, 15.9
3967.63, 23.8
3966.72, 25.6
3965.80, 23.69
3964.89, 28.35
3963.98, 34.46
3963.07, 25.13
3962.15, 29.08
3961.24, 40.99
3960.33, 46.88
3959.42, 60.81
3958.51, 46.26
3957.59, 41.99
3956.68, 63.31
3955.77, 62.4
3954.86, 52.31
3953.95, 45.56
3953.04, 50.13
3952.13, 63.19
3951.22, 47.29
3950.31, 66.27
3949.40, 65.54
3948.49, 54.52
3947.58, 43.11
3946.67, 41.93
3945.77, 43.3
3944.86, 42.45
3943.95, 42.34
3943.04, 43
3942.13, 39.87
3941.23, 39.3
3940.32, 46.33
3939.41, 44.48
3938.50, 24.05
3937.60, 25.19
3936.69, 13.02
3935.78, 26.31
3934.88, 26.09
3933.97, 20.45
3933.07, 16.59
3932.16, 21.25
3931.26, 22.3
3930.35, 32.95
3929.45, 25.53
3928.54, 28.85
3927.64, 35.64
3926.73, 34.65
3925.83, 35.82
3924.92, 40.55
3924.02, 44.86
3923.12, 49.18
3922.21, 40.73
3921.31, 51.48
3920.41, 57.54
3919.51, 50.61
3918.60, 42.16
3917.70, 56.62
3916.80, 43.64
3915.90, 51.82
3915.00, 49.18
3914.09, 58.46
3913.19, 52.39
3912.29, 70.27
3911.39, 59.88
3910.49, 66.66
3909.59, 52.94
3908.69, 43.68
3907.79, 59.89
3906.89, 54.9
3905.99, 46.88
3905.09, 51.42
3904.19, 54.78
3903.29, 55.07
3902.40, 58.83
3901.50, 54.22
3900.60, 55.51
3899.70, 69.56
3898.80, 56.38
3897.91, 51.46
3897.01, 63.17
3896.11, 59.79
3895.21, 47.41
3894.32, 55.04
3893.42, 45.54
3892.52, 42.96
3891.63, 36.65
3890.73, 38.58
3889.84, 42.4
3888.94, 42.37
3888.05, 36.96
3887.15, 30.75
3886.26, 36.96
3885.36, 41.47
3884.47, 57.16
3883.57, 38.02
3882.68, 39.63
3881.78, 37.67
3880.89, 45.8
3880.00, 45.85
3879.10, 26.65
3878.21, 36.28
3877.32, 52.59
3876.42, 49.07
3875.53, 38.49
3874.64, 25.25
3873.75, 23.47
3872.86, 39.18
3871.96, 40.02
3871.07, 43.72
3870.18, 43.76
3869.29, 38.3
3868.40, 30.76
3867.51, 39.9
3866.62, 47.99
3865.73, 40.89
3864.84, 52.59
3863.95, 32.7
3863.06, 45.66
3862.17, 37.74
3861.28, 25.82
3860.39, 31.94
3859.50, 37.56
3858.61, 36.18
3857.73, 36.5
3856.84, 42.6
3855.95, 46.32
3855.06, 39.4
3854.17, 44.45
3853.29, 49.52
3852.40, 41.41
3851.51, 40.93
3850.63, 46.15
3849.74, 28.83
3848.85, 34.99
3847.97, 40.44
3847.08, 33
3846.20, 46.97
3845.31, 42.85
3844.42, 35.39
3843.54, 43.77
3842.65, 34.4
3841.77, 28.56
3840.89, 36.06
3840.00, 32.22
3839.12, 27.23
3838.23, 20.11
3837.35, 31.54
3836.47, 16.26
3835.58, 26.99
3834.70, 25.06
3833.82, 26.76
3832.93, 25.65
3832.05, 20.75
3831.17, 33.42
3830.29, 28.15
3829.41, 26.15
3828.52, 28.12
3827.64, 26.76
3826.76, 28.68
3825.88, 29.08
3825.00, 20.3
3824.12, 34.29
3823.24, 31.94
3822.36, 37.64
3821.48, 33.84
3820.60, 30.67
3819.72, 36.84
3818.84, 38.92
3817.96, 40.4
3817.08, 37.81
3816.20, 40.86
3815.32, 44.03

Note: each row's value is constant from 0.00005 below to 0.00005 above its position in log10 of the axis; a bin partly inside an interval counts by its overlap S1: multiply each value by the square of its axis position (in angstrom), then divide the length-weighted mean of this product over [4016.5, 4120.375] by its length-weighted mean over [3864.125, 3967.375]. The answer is 1.82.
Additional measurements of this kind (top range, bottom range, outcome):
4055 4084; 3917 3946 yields 2.22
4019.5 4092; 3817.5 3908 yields 2.05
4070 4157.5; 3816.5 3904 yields 2.16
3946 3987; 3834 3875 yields 1.34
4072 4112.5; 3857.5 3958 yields 1.86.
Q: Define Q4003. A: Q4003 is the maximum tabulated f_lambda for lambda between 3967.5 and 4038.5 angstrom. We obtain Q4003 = 90.94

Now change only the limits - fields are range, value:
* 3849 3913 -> 70.27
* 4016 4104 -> 105.9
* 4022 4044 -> 95.48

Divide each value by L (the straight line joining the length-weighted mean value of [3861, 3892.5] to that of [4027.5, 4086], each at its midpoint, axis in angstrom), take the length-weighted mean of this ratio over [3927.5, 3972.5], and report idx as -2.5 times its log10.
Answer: 0.39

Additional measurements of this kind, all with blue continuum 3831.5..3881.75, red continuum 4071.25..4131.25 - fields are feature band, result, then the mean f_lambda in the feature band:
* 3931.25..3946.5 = 0.47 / 32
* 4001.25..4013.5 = -0.20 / 71.9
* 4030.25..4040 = -0.09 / 70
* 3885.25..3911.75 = -0.17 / 50.5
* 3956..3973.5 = 0.47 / 34.3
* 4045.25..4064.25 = -0.11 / 74.2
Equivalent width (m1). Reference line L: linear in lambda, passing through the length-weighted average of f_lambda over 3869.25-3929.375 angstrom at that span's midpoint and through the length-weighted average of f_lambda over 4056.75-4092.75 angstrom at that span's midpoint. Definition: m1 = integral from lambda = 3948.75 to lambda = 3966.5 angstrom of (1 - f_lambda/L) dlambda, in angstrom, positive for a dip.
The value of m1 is 3.0 angstrom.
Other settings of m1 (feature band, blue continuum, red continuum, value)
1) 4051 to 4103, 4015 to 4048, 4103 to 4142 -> -1.19 angstrom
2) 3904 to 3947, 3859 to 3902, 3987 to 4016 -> 9.15 angstrom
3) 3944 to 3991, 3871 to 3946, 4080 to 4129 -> 3.71 angstrom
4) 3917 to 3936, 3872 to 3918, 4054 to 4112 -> 5.75 angstrom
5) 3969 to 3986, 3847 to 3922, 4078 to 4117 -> 2.88 angstrom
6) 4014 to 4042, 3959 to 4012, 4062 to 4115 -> -4.20 angstrom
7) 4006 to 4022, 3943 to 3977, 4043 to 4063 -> -4.01 angstrom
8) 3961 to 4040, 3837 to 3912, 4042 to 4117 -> -0.66 angstrom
